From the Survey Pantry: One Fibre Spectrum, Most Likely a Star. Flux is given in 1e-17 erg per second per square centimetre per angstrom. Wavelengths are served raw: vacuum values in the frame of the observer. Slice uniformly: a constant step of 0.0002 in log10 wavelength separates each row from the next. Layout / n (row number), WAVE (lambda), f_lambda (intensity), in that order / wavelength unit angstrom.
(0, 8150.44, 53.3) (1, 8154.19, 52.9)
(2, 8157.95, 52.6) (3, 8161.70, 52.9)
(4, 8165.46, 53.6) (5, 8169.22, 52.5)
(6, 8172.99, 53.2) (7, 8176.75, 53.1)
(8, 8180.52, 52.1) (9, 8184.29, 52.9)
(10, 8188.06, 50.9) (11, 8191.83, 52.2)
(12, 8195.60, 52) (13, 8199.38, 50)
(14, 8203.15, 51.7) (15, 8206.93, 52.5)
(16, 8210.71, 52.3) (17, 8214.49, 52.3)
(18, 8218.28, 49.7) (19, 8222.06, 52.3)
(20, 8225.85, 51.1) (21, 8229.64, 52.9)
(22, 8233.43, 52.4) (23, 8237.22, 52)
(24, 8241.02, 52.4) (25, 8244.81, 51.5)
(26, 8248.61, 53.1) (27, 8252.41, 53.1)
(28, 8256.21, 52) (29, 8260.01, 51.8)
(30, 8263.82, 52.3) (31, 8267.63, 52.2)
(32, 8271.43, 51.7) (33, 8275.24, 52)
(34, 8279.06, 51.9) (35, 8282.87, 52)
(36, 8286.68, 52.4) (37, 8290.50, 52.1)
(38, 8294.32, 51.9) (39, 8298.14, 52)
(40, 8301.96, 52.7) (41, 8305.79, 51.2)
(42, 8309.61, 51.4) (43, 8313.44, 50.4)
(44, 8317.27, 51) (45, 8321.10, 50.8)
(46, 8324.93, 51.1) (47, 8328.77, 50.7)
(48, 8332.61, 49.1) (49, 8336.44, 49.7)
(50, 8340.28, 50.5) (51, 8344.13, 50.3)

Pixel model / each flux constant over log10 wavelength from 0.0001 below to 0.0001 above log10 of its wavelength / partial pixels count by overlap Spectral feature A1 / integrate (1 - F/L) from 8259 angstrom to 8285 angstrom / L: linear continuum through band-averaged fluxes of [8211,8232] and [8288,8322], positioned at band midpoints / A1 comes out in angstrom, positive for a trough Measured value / -0.2 angstrom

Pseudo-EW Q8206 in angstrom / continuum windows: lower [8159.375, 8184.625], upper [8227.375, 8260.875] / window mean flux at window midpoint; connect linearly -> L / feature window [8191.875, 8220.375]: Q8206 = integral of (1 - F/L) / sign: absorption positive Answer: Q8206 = 0.6 angstrom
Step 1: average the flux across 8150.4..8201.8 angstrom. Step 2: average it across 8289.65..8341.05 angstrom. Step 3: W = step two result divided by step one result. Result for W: 1.0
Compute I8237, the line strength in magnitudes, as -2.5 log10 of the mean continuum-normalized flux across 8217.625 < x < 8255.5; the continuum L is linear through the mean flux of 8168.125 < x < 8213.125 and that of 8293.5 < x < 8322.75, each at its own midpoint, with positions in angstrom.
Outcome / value -0.01 mag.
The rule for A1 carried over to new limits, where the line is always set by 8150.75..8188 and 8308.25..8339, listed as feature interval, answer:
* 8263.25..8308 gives -0.83 angstrom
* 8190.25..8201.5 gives 0.22 angstrom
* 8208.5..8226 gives 0.16 angstrom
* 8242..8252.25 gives -0.16 angstrom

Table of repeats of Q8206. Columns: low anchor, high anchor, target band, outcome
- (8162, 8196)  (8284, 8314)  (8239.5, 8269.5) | -0.1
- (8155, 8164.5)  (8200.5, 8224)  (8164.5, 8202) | 0.1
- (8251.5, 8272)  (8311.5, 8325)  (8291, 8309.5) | -0.2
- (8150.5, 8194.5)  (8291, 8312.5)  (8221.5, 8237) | 0.0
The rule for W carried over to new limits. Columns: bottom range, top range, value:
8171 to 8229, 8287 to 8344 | 0.98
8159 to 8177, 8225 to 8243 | 0.98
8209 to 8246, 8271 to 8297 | 1.00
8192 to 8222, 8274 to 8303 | 1.01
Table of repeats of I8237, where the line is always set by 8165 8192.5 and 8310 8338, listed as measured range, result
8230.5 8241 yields -0.012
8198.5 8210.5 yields 0.010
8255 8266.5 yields -0.014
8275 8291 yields -0.022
